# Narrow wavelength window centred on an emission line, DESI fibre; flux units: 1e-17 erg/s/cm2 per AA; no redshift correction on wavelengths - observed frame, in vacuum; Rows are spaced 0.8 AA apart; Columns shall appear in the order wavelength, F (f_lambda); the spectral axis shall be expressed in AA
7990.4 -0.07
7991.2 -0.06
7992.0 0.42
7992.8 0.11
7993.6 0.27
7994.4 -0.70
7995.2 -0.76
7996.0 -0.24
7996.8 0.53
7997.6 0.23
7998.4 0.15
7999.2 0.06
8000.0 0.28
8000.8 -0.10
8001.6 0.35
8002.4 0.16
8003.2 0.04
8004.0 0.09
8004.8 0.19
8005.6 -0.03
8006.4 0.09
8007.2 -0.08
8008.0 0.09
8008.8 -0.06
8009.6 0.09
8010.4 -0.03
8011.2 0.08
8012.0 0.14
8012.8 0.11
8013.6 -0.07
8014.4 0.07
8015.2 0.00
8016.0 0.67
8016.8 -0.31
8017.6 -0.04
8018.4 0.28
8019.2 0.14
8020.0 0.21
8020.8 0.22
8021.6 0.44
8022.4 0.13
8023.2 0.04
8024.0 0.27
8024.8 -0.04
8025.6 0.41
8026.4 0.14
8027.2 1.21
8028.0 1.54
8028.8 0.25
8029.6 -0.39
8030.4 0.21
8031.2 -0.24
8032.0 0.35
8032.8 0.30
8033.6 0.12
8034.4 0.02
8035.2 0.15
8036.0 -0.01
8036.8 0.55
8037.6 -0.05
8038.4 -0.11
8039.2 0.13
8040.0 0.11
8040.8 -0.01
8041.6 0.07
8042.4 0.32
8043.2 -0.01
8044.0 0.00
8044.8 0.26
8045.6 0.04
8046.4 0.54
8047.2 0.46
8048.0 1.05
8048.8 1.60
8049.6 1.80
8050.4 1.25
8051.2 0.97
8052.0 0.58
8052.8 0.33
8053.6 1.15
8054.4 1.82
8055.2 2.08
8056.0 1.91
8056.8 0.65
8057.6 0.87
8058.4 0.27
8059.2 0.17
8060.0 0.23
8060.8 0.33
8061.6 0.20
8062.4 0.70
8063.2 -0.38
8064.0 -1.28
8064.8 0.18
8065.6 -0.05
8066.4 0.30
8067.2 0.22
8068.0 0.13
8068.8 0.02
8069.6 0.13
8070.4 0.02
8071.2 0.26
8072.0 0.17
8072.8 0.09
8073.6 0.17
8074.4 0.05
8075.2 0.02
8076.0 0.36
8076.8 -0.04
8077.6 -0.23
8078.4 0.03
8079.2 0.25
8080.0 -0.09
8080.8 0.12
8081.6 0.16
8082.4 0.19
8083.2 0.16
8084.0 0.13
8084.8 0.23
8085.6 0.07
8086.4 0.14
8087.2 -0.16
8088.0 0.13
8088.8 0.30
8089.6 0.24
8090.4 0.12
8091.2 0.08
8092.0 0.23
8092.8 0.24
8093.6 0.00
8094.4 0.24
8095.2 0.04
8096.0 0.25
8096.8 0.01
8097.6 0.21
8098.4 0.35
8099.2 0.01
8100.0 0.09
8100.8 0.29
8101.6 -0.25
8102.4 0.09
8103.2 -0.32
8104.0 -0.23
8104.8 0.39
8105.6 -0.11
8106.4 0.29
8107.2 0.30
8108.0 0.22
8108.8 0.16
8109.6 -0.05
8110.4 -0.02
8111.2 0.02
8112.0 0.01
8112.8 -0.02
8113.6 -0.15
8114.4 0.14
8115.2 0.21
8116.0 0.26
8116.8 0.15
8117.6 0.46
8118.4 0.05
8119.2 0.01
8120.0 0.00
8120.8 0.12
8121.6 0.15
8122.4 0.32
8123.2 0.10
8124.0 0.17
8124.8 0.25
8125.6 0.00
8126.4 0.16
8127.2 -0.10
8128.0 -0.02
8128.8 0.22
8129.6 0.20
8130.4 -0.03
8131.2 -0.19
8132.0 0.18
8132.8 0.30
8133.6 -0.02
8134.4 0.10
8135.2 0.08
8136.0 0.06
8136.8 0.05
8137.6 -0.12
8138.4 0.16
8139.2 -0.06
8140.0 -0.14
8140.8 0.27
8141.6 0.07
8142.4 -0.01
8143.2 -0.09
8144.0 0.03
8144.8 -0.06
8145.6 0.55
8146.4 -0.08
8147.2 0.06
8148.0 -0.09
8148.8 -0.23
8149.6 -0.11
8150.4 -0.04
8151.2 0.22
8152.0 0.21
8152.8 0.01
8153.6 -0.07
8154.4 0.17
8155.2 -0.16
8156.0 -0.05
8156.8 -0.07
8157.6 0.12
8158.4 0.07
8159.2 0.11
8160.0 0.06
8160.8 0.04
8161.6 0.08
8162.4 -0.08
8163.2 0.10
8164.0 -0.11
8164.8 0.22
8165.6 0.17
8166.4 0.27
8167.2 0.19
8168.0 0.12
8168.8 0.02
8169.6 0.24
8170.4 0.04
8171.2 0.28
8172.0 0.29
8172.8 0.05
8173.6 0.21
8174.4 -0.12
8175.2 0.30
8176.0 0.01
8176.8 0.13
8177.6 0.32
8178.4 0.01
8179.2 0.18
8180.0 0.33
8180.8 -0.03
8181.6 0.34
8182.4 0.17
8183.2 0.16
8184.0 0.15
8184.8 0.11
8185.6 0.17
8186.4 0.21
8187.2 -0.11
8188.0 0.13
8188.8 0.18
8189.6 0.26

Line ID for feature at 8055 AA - [O II]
